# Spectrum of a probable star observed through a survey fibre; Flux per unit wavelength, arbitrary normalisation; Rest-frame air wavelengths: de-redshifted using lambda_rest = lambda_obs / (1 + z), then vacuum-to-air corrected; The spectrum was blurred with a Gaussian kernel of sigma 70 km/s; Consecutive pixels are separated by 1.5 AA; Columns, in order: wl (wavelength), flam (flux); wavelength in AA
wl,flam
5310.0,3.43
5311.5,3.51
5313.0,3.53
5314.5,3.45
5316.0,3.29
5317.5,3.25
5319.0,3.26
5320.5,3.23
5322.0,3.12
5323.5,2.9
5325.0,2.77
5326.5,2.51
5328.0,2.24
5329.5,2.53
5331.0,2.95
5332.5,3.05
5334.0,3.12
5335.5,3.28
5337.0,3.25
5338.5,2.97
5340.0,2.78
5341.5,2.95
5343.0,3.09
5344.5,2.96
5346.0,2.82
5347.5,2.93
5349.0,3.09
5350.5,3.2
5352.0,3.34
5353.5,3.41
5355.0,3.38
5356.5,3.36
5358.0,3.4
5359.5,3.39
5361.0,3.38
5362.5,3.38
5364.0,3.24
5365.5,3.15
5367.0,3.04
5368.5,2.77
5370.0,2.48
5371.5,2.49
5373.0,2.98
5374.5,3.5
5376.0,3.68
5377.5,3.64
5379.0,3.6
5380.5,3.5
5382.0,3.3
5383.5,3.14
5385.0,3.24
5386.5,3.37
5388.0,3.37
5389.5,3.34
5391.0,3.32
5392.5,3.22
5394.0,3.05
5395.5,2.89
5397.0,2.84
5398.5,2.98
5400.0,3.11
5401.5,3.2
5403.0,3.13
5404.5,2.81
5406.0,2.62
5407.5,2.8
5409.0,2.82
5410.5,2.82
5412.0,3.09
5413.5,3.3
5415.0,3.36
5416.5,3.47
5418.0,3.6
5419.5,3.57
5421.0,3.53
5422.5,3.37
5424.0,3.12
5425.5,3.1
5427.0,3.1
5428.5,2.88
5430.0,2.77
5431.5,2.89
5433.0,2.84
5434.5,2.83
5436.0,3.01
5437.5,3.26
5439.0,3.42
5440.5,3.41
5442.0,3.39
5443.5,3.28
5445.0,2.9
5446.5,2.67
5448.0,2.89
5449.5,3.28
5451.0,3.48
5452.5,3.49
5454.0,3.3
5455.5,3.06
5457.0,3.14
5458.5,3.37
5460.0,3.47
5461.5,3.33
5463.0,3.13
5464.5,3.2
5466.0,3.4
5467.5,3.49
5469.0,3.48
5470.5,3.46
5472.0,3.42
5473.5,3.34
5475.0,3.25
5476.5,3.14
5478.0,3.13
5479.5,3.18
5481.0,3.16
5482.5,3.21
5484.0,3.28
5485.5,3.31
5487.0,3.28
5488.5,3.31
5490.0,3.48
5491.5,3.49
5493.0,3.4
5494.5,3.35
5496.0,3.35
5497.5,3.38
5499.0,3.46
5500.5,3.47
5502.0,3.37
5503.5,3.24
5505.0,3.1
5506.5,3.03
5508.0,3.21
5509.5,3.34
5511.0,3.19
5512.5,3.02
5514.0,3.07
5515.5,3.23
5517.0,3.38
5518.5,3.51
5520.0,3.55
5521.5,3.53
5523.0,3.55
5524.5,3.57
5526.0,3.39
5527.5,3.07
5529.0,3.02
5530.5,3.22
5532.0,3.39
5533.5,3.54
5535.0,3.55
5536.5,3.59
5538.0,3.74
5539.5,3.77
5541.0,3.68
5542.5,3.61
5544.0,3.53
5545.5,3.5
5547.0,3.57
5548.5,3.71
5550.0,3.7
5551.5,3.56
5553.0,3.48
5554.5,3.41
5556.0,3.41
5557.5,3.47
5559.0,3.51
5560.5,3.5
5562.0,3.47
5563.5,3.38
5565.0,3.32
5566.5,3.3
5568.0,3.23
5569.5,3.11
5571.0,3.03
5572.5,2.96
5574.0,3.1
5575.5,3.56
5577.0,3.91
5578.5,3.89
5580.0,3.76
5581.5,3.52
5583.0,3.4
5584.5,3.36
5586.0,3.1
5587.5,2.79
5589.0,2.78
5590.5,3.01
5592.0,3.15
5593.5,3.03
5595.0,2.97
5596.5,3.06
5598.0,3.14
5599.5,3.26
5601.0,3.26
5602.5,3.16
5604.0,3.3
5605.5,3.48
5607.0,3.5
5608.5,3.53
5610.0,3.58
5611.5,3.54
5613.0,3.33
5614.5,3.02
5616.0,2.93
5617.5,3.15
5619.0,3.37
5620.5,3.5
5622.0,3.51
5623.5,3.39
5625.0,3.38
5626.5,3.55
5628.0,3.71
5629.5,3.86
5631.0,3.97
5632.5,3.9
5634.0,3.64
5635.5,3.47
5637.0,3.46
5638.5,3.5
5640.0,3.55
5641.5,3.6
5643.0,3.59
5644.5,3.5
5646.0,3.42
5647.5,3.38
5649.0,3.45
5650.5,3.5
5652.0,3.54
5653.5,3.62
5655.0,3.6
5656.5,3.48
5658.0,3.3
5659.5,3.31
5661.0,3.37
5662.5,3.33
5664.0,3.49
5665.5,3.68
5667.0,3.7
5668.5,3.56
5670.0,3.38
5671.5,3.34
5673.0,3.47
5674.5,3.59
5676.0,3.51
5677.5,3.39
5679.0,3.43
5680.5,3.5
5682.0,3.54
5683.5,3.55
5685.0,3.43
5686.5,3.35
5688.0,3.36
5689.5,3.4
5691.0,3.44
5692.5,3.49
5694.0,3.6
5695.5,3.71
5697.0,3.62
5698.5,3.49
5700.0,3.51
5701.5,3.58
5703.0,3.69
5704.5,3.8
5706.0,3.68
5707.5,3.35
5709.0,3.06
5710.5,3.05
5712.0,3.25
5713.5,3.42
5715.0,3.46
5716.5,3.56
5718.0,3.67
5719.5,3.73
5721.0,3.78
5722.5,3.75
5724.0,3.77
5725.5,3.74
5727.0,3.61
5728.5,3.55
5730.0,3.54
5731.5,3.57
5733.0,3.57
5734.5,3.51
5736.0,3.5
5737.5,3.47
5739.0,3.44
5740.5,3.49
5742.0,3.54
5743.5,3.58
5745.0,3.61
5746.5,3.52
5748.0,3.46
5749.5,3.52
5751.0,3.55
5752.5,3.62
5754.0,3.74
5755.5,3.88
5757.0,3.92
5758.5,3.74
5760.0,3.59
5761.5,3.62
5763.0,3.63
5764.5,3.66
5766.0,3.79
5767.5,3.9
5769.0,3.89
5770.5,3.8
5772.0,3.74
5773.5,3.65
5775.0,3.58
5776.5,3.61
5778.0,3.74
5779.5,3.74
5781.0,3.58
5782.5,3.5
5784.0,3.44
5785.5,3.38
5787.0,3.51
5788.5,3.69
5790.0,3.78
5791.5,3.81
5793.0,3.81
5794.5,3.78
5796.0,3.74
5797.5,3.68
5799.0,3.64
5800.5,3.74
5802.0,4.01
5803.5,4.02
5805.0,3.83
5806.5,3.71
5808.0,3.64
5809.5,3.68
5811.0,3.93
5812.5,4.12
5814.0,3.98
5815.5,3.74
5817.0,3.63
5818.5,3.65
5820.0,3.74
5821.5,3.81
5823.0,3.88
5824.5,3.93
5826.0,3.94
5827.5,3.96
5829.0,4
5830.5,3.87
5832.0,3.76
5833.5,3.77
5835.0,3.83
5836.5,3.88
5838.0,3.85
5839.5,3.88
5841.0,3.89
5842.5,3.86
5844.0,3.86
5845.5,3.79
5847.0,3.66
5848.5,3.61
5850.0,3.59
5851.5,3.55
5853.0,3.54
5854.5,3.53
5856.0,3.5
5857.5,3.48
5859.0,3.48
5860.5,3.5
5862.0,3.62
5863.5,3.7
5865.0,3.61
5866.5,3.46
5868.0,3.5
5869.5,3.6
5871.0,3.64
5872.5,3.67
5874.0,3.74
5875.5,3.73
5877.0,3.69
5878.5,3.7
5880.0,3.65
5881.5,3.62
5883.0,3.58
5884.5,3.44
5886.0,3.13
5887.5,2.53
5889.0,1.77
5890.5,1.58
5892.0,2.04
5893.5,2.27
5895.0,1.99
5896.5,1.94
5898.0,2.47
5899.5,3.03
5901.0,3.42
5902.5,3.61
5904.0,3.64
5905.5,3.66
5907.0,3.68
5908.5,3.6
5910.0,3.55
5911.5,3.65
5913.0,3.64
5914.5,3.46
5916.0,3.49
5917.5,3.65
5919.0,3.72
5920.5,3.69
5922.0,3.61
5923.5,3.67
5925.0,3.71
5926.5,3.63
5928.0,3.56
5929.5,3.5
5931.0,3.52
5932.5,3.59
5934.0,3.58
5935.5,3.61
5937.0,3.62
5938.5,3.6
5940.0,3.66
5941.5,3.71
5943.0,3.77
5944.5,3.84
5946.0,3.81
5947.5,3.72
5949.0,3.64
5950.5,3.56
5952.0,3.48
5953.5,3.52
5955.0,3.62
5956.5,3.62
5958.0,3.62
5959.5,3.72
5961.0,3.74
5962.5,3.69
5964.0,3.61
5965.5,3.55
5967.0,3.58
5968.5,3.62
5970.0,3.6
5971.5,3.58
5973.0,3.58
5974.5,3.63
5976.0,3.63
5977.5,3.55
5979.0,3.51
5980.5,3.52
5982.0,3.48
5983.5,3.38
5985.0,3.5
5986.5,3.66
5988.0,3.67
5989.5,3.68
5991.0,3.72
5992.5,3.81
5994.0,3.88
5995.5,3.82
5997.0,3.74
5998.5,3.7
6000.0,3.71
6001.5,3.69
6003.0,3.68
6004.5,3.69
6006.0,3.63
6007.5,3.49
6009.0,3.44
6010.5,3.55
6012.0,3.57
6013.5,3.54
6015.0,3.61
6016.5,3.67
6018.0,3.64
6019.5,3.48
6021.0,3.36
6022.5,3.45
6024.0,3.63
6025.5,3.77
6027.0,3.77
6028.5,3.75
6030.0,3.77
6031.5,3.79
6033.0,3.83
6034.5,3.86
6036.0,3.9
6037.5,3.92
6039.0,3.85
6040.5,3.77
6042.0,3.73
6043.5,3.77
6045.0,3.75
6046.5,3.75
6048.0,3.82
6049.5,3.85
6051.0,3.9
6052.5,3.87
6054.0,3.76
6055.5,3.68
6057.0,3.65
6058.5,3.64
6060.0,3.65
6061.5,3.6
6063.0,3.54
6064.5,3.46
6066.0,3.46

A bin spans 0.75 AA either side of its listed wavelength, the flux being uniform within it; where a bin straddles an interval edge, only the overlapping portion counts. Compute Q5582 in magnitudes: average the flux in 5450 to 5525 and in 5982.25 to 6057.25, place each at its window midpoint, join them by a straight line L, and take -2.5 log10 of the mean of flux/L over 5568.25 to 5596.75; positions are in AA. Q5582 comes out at 0.05 mag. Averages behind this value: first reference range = 3.32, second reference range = 3.7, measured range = 3.24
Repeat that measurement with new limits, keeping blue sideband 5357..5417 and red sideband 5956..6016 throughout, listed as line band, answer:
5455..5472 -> -0.038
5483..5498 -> -0.041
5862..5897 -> 0.133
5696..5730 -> -0.044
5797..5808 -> -0.094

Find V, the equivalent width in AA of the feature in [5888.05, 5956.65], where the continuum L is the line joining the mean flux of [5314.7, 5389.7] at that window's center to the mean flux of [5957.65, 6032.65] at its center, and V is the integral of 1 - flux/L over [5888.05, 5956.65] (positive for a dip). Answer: 4.2 AA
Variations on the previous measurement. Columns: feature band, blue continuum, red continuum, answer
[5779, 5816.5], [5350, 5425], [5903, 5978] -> -2.4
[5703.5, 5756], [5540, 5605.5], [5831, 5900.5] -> -3.1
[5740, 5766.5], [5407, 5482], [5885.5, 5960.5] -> -2.7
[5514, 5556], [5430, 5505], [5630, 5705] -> -1.7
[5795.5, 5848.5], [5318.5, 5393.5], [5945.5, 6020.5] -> -5.0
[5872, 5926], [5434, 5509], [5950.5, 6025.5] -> 4.6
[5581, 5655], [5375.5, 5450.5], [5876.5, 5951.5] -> -3.2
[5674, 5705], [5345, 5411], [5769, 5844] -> 0.7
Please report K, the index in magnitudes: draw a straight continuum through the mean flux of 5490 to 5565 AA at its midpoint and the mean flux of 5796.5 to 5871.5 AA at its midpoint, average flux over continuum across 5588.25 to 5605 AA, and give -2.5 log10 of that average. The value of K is 0.13 mag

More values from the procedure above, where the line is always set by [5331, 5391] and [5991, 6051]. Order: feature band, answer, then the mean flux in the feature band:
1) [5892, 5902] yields 0.39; 2.51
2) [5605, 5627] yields 0.00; 3.38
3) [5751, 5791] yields -0.05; 3.68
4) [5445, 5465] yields 0.02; 3.2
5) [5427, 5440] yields 0.08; 3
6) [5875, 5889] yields 0.07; 3.36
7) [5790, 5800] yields -0.06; 3.75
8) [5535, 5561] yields -0.08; 3.57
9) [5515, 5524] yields -0.05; 3.47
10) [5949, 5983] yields 0.02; 3.59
